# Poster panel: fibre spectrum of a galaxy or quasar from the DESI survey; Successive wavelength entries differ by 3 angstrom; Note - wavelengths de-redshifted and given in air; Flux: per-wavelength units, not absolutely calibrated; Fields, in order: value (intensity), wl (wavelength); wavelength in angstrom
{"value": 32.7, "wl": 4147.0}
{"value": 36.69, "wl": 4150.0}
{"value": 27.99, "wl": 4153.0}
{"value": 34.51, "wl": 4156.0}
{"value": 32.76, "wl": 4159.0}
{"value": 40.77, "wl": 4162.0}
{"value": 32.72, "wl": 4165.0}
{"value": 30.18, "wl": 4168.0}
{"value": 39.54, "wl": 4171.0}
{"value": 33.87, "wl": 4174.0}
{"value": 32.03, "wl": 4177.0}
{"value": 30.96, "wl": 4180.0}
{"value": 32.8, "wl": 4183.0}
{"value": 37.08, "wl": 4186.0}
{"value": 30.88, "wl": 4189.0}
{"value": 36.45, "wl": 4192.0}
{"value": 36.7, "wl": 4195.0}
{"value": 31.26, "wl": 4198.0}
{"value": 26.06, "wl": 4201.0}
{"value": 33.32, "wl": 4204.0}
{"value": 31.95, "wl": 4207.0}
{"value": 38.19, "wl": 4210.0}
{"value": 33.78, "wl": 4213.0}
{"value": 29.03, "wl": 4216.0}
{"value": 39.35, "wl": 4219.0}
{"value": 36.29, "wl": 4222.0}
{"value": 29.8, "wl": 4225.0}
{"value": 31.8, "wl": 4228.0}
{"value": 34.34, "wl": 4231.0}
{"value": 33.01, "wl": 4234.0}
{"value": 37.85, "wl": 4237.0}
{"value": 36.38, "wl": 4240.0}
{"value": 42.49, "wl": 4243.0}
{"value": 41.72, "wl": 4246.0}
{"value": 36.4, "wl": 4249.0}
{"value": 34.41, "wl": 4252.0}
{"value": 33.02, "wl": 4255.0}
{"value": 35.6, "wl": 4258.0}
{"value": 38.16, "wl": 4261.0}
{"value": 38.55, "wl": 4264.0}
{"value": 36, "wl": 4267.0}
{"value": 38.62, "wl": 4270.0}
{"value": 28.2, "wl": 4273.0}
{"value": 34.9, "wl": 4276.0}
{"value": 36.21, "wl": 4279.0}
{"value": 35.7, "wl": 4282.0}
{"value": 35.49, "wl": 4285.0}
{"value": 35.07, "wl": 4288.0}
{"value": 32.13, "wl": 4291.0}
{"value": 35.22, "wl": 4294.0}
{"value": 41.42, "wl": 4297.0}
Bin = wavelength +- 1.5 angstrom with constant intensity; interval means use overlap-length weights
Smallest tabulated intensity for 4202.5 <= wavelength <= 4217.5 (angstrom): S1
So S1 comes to 29.03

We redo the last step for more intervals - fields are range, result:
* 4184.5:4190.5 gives 30.88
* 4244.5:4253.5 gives 34.41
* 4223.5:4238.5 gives 29.8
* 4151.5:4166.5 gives 27.99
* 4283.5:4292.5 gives 32.13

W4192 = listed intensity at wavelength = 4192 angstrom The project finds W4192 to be 36.45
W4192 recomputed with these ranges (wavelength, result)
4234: 33.01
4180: 30.96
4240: 36.38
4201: 26.06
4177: 32.03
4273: 28.2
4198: 31.26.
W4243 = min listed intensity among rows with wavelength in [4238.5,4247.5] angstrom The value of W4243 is 36.38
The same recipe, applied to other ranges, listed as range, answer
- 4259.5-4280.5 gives 28.2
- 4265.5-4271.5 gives 36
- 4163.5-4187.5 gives 30.18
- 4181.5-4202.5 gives 26.06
